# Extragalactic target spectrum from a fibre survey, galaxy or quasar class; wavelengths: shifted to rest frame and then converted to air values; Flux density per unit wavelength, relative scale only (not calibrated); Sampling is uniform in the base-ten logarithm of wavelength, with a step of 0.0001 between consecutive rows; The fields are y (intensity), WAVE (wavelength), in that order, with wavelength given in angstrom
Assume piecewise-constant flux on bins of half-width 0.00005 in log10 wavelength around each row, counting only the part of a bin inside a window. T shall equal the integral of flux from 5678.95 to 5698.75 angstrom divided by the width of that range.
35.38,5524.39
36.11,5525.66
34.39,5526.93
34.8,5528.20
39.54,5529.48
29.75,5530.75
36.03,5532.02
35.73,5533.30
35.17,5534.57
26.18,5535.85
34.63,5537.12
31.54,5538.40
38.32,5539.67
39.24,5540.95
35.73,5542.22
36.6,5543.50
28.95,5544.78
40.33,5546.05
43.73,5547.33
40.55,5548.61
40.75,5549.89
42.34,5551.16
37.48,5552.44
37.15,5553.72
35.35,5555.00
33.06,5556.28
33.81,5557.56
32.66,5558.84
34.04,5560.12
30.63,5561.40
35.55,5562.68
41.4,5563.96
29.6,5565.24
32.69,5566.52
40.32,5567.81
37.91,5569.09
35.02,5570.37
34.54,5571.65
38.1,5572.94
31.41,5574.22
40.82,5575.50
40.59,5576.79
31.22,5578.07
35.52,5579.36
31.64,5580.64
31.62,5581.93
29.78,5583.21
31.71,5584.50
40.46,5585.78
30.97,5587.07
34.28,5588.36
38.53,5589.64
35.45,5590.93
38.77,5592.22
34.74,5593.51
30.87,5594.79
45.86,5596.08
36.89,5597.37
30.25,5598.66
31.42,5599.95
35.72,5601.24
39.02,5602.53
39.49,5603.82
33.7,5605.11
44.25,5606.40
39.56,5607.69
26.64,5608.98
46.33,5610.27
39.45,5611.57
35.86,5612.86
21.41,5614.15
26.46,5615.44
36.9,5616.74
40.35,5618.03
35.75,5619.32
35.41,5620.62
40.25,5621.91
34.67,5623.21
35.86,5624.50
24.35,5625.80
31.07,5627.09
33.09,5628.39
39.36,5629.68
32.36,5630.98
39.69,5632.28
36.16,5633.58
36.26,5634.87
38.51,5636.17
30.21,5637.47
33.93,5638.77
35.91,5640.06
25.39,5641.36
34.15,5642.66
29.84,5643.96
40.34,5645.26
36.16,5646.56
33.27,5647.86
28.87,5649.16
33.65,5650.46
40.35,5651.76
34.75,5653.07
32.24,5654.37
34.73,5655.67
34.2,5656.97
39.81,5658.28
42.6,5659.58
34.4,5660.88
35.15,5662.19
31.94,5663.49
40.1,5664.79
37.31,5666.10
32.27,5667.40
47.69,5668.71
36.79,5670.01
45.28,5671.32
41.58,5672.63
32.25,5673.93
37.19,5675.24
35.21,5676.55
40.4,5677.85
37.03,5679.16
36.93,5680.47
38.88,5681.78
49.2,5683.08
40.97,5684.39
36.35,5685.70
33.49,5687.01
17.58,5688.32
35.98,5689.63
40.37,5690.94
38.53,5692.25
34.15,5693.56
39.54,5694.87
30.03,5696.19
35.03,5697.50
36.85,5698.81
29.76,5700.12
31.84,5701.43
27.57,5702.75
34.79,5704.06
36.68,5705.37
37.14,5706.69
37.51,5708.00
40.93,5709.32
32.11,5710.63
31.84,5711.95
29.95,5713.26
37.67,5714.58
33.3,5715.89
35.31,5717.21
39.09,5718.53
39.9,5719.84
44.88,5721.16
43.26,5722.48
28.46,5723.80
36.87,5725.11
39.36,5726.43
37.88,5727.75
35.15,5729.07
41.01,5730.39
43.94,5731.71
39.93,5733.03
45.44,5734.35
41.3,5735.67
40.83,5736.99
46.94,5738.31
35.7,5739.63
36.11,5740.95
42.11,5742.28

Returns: 36.3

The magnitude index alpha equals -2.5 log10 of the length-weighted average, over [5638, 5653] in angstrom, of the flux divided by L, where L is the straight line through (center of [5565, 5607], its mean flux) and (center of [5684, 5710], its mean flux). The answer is 0.04 mag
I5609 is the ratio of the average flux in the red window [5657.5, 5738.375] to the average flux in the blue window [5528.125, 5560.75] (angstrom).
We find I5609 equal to 1.0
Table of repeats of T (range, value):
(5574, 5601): 35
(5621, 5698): 35.8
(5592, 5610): 36.4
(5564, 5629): 35.2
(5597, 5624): 35.7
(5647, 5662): 35.3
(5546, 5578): 36.6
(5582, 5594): 34.8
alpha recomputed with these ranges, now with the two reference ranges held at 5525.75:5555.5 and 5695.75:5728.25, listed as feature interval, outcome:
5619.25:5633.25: 0.04 mag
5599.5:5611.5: -0.05 mag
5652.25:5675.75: -0.04 mag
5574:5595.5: 0.04 mag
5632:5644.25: 0.06 mag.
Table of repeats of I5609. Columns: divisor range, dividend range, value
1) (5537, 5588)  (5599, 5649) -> 0.98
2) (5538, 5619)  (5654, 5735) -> 1.03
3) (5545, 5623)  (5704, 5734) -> 1.04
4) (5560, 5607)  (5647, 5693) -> 1.03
